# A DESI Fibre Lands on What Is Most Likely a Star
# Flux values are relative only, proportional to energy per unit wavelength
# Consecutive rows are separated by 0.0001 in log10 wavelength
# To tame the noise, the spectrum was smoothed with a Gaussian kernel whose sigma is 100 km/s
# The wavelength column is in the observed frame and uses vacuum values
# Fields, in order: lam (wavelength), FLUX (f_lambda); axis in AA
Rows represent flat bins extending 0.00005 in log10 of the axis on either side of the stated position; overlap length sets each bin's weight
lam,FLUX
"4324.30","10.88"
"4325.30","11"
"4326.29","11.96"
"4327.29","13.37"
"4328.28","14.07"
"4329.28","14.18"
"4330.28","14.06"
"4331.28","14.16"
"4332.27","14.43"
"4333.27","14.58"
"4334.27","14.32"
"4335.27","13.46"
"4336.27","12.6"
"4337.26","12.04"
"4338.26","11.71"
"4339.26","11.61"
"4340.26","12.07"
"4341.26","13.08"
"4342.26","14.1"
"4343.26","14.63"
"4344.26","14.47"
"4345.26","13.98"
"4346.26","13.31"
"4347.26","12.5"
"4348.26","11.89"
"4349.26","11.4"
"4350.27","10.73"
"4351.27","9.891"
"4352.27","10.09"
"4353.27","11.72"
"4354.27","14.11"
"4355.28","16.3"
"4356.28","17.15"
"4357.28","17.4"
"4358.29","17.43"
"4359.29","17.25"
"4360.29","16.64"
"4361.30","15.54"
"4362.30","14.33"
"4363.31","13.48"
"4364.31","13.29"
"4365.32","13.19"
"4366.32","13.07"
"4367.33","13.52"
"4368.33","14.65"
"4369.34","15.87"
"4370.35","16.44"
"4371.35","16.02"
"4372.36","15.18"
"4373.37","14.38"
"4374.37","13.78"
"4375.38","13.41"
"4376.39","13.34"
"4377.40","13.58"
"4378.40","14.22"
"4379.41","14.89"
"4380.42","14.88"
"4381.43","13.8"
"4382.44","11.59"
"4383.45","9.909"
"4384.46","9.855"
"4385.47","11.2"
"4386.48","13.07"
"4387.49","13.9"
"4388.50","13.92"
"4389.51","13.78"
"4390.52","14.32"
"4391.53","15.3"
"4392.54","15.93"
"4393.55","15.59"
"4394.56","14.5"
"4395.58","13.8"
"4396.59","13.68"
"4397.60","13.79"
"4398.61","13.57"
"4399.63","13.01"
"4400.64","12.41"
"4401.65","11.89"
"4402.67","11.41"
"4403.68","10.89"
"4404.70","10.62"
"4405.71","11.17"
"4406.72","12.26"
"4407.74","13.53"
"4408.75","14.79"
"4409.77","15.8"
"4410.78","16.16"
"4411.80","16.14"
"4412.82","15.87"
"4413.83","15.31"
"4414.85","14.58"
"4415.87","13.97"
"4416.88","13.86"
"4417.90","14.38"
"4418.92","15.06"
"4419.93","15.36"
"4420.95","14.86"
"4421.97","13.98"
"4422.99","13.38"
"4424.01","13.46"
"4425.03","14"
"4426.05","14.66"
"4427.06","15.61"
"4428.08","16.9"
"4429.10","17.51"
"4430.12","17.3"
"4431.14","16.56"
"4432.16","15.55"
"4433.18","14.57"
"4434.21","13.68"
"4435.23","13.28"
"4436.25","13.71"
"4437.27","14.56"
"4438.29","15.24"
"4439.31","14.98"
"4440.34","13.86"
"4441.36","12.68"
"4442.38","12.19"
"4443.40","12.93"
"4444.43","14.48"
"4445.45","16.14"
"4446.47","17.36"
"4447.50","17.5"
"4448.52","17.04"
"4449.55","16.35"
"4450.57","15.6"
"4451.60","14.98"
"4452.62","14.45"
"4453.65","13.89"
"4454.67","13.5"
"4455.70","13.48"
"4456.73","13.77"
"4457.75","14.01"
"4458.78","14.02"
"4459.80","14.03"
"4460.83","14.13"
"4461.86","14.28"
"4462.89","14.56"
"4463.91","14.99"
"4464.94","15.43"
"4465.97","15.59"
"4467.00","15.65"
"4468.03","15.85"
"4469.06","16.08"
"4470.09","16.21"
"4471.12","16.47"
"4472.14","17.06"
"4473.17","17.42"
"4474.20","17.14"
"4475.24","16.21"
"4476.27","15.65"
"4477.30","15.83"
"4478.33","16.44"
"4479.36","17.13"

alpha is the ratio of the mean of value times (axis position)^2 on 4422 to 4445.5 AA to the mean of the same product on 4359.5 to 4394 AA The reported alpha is 1.1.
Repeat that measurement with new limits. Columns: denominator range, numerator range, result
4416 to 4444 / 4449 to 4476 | 1.06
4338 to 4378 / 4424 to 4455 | 1.12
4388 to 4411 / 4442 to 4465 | 1.12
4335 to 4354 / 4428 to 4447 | 1.25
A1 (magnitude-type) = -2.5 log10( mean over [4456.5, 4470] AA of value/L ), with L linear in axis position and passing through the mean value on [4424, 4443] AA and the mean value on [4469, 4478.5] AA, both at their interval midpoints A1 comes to 0.082 mag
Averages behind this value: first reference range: 14.8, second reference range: 16.5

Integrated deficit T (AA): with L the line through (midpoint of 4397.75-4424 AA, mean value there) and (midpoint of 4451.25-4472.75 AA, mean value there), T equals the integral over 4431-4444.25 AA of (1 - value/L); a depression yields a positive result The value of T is 0.3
